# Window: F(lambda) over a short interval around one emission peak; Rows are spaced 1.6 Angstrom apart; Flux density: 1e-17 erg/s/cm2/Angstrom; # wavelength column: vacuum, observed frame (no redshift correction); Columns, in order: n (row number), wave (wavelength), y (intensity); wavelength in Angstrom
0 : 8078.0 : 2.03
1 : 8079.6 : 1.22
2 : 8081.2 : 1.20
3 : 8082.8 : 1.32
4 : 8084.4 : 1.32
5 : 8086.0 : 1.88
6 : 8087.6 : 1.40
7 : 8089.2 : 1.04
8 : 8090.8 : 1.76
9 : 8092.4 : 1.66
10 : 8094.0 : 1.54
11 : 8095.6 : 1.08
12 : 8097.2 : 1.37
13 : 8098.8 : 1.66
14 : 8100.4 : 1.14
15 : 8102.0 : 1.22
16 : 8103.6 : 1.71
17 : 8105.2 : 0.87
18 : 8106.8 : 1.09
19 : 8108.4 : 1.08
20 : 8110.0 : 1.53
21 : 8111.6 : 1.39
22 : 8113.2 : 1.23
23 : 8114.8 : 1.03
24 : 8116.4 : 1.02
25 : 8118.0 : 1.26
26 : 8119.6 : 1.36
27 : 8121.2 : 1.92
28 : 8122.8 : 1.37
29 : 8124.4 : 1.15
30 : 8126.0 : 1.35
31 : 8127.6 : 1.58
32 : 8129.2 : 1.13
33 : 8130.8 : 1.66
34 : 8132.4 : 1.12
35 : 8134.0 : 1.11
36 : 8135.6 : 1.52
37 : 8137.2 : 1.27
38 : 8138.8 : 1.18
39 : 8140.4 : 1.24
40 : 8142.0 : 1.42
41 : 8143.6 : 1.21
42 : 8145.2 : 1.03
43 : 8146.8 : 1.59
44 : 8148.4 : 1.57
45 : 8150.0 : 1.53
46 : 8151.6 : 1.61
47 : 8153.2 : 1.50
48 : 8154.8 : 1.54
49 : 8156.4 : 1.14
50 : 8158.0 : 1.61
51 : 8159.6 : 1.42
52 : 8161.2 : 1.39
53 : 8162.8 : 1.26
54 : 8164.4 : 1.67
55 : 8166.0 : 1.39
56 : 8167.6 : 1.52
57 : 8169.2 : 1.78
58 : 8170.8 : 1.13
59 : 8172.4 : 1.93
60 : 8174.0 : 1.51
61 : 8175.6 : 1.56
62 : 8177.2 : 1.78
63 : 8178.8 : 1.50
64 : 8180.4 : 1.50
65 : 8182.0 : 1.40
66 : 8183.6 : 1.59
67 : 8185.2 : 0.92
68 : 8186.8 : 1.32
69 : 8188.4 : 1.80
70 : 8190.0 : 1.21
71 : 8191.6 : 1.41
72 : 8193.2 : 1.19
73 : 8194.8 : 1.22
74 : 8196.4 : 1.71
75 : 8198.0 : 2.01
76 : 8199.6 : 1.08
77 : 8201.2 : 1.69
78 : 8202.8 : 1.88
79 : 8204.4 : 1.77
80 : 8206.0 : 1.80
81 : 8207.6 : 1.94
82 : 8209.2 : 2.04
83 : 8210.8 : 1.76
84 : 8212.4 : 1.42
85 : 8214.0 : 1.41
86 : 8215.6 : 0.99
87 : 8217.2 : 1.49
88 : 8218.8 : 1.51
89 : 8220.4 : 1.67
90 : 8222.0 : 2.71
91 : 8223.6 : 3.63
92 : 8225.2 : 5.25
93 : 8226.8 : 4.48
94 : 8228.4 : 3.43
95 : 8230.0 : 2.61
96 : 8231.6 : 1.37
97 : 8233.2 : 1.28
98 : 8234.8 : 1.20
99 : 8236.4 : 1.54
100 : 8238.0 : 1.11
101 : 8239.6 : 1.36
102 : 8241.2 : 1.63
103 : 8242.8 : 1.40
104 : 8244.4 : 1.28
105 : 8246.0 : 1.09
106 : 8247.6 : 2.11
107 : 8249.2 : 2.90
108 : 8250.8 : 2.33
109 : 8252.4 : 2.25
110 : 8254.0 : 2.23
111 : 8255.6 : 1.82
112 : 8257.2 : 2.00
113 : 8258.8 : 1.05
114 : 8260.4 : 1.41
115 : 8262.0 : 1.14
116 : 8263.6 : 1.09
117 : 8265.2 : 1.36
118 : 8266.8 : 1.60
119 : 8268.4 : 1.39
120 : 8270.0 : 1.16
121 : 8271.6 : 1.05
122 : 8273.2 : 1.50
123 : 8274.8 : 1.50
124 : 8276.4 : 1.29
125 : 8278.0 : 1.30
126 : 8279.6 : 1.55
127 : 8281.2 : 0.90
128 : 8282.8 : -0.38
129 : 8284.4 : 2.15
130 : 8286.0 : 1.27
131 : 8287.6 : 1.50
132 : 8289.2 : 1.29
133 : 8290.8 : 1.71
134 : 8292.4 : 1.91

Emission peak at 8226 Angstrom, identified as H-alpha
